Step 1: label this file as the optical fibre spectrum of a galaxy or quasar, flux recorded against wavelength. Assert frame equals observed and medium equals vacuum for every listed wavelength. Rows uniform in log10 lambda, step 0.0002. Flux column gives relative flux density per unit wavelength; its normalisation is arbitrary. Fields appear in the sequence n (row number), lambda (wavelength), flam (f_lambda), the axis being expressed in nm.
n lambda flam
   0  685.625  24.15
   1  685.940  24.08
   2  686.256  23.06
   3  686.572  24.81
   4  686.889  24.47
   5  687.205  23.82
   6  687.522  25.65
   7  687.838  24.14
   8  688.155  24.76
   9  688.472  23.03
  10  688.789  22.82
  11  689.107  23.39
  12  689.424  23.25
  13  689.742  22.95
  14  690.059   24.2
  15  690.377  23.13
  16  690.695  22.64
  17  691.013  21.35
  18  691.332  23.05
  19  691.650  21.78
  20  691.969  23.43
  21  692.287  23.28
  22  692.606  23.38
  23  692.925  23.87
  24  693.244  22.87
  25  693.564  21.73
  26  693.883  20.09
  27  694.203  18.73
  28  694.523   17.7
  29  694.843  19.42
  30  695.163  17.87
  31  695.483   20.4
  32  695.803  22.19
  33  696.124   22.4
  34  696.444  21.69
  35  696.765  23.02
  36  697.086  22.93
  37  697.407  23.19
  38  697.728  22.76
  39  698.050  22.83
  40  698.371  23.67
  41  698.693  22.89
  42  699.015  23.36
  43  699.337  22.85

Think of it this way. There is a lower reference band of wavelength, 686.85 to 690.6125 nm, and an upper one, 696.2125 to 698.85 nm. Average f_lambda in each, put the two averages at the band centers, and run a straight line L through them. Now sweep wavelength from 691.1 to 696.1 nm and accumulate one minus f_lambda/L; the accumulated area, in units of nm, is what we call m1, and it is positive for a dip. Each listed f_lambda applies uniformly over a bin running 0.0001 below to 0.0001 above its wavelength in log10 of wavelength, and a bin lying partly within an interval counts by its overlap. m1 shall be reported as 0.41 nm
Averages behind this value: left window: 23.8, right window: 22.9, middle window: 21.3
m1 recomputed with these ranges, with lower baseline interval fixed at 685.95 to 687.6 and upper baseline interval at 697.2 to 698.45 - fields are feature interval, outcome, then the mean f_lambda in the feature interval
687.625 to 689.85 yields 0.05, 23.5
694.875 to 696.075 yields 0.16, 20.3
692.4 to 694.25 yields 0.12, 22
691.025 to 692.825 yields 0.06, 22.9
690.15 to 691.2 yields 0.06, 22.5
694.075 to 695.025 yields 0.20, 18.6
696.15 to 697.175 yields 0.03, 22.5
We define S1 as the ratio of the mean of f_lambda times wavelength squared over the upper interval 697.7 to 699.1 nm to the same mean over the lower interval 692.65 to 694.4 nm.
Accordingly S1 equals 1.1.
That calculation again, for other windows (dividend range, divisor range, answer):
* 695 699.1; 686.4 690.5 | 0.95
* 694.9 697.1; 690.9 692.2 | 0.96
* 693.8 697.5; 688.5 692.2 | 0.92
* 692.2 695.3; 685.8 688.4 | 0.87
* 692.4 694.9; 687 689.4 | 0.89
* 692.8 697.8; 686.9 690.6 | 0.91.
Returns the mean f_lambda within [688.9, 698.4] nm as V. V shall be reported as 22.1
